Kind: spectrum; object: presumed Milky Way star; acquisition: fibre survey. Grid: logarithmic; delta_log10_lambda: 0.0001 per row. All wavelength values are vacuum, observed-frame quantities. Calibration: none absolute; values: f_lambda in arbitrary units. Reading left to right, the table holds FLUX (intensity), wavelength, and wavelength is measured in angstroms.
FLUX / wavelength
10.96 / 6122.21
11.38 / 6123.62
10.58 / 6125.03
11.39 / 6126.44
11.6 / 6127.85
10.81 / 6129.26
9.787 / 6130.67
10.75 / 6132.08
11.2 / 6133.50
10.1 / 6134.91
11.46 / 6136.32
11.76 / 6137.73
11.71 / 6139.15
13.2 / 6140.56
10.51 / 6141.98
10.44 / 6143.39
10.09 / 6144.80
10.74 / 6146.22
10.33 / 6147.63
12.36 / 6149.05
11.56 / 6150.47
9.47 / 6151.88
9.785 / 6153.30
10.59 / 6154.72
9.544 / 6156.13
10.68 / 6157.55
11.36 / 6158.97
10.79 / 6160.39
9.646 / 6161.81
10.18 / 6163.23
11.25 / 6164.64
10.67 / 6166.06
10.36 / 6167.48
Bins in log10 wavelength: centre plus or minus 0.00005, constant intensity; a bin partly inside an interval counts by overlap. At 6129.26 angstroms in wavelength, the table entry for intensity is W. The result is 10.81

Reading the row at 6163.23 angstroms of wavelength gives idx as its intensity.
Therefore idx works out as 10.18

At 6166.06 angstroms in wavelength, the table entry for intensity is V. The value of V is 10.67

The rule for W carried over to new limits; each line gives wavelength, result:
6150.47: 11.56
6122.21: 10.96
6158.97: 11.36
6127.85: 11.6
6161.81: 9.646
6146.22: 10.74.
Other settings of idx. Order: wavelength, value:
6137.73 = 11.76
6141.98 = 10.51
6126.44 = 11.39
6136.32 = 11.46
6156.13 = 9.544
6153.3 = 9.785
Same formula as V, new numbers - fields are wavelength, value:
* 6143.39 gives 10.44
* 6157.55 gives 10.68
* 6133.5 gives 11.2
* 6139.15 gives 11.71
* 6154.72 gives 10.59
